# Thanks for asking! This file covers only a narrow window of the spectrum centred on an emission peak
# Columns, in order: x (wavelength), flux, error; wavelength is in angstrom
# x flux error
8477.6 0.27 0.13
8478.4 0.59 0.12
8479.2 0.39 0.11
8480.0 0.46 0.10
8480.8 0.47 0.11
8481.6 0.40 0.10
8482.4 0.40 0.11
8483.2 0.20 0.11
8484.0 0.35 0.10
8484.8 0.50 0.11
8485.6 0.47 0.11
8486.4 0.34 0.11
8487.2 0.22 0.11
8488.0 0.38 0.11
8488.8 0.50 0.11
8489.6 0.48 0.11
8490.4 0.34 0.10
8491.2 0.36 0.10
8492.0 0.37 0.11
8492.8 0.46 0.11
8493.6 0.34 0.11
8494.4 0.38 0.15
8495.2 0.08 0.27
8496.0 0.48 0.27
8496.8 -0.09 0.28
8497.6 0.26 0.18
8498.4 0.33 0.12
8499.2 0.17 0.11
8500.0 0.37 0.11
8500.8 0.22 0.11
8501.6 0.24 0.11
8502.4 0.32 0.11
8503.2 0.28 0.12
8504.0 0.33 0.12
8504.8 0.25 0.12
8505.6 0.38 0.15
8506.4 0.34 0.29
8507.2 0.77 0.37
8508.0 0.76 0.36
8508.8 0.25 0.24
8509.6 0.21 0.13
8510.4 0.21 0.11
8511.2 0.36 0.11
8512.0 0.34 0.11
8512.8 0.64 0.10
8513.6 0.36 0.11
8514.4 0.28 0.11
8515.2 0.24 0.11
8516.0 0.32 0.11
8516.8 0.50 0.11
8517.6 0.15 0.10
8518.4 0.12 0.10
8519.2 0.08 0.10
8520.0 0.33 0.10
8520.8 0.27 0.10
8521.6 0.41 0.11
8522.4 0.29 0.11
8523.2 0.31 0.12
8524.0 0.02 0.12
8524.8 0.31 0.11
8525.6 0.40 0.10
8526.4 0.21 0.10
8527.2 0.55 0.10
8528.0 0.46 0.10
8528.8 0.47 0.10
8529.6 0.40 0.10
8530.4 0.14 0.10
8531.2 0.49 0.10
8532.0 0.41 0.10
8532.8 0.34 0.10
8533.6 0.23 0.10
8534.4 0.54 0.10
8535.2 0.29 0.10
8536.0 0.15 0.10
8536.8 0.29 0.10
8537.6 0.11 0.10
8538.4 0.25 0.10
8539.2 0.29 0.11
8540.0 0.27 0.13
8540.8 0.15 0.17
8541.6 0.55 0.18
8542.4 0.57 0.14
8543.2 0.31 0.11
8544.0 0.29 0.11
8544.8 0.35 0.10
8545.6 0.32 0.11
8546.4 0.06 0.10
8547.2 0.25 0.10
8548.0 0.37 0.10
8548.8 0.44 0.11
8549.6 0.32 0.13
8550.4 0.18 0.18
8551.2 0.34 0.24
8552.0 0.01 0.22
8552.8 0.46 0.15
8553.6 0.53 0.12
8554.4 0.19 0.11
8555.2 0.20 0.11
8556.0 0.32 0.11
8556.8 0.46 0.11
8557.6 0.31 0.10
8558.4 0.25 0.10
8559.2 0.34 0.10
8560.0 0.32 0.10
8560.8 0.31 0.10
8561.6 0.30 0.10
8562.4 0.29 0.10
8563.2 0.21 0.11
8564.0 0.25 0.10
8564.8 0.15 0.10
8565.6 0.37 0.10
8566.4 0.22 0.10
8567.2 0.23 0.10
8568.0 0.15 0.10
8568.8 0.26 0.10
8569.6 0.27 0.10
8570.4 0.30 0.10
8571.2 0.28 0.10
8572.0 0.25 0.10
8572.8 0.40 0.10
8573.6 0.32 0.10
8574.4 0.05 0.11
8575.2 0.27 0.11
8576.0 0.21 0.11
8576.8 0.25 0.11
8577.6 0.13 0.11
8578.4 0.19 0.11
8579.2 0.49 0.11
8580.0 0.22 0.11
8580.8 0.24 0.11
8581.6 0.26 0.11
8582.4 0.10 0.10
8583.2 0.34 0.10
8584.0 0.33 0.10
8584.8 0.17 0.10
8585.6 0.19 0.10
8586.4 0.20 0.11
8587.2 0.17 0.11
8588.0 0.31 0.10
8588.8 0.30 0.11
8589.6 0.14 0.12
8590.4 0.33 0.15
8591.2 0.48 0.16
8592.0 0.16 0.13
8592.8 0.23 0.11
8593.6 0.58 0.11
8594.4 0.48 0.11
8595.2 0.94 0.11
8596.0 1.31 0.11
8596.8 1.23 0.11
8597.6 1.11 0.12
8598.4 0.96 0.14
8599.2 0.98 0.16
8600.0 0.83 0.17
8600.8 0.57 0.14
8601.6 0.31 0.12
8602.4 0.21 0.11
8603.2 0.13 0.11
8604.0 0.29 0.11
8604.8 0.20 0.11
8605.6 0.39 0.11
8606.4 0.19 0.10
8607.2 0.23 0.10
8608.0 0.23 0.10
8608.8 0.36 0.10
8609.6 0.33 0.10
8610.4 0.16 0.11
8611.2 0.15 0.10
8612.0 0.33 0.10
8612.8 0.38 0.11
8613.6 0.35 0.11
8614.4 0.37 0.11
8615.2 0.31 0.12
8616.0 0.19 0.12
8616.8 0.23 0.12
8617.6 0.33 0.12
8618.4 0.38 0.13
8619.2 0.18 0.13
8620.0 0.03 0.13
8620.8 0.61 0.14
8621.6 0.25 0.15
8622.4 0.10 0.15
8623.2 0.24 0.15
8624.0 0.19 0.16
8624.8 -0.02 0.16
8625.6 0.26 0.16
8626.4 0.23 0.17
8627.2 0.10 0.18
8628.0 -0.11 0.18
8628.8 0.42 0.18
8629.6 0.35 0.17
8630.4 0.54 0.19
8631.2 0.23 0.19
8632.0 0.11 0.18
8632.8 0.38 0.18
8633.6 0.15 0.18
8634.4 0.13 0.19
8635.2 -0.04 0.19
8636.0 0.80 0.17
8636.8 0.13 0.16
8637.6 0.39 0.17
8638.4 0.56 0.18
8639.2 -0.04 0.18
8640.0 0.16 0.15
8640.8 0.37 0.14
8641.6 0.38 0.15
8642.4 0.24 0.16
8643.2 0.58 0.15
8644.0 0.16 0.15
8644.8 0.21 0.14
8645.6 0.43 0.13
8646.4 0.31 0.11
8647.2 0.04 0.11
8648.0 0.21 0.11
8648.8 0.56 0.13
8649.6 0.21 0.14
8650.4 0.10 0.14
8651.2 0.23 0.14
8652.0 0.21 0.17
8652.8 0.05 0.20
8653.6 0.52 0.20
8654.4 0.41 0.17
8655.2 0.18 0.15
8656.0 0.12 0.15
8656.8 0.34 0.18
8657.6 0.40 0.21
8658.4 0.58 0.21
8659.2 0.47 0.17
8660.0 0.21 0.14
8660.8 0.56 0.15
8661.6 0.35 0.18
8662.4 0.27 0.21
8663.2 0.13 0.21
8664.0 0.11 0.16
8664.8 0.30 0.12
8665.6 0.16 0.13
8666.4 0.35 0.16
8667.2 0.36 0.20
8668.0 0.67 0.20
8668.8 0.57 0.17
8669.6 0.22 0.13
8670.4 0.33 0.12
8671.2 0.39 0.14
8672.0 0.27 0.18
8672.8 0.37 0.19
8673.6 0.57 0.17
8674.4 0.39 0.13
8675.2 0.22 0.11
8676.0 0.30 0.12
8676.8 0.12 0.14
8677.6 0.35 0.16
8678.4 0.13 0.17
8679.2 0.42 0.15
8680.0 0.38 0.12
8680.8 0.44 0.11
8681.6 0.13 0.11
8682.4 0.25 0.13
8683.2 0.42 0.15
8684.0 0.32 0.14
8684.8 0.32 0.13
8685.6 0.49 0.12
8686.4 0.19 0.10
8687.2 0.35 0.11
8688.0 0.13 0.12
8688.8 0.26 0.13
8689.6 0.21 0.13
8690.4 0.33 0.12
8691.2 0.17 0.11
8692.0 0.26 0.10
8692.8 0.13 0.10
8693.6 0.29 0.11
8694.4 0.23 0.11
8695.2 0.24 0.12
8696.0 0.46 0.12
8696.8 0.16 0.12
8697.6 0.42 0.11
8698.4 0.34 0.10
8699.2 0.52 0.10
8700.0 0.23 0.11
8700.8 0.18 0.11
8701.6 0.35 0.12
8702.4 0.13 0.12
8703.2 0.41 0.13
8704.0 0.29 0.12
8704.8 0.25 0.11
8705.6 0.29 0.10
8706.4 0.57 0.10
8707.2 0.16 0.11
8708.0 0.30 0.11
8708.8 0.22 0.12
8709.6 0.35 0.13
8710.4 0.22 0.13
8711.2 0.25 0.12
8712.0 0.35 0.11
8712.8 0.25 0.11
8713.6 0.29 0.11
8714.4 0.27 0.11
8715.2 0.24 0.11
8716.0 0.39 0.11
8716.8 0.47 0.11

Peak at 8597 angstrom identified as H-gamma 4340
